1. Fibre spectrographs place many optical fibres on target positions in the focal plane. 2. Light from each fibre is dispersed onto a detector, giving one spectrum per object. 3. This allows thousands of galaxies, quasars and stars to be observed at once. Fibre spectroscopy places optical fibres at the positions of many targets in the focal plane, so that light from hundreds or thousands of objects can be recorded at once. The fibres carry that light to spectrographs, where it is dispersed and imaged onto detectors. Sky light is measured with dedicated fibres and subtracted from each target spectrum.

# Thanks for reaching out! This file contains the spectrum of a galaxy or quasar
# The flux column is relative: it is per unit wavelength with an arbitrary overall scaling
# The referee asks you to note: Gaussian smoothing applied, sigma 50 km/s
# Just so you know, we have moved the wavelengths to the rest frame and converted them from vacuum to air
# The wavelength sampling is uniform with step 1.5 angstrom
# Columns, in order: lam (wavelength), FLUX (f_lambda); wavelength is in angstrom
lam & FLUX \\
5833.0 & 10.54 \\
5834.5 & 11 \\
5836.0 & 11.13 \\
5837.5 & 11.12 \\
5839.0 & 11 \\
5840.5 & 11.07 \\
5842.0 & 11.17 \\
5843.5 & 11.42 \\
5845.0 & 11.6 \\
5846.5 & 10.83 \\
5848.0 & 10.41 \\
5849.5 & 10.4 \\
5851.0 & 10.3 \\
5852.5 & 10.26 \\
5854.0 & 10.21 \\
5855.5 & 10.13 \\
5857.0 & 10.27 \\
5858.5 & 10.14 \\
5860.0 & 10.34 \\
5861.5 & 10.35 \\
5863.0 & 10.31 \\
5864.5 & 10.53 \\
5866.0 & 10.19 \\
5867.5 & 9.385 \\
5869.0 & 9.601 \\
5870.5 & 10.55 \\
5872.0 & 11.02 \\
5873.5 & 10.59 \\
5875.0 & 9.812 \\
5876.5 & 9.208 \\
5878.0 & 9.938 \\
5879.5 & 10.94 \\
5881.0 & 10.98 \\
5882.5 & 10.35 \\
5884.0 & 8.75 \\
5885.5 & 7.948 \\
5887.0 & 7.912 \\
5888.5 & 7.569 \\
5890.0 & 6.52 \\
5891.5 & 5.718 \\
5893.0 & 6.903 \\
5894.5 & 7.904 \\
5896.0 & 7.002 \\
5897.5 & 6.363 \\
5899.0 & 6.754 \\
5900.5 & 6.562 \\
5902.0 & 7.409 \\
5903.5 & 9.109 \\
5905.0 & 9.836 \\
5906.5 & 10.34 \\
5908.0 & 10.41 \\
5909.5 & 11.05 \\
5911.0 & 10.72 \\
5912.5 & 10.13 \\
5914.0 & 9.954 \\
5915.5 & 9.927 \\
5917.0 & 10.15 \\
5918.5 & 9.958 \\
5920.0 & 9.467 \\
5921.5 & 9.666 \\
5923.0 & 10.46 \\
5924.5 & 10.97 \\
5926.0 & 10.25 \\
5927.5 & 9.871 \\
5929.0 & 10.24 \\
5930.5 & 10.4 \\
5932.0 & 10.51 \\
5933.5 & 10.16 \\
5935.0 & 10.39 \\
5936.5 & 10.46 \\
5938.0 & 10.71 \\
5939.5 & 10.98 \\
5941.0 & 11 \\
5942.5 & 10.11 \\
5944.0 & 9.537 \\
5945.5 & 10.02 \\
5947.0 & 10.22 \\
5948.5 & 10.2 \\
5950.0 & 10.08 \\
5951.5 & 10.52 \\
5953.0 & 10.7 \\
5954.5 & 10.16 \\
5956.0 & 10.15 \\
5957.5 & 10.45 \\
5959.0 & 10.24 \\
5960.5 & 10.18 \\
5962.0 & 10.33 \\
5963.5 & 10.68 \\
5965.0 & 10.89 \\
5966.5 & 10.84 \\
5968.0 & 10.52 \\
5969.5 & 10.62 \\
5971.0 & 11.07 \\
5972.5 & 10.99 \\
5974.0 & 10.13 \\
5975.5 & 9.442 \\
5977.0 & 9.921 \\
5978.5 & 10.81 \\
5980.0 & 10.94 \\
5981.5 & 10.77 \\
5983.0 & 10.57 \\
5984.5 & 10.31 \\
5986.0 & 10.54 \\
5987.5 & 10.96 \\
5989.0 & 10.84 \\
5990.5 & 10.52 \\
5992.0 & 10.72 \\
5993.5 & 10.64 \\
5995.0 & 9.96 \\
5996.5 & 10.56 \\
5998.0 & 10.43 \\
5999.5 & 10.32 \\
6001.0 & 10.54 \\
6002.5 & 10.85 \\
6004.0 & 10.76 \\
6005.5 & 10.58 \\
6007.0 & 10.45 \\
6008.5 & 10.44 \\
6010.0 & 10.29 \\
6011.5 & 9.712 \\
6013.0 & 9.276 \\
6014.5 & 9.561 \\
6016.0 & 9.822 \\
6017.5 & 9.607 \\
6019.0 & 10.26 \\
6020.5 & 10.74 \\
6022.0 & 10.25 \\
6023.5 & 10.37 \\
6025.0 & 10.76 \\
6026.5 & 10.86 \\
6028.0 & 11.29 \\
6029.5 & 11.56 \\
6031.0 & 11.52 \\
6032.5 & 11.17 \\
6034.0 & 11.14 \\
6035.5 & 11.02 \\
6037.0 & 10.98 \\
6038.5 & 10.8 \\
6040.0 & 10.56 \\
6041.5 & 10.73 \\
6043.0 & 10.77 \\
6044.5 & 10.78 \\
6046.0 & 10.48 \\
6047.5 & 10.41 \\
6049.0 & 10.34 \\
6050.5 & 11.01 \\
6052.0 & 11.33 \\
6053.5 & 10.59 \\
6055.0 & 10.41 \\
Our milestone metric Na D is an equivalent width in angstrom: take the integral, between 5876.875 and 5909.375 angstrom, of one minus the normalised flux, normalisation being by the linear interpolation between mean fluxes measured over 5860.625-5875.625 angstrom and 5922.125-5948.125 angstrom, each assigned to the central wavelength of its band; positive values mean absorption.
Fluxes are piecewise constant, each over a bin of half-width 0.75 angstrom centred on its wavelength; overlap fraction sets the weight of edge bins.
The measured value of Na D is 5.94 angstrom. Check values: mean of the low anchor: 10.2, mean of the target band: 8.41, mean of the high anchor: 10.4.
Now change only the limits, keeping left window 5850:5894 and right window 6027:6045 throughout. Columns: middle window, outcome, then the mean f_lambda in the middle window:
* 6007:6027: 1.30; 10.2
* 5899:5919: 0.67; 9.55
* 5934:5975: -0.62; 10.4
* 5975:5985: 0.09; 10.4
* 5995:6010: 0.30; 10.5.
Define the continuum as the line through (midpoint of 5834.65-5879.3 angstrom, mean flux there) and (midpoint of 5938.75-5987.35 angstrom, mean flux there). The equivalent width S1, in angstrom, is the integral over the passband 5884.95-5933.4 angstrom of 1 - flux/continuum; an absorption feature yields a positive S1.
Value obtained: 6.7 angstrom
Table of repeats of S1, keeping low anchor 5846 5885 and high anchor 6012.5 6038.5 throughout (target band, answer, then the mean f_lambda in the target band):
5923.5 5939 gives 0.0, 10.4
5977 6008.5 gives -0.2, 10.6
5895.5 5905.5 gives 2.7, 7.53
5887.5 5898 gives 3.5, 6.89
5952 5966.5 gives 0.0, 10.4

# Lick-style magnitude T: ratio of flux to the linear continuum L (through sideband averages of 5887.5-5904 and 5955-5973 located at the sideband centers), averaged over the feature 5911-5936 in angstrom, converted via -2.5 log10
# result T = -0.199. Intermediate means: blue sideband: 7.06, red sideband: 10.6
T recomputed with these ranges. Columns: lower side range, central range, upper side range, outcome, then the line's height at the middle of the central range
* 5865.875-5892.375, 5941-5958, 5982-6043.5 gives -0.03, 9.94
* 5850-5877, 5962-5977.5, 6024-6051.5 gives 0.01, 10.6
